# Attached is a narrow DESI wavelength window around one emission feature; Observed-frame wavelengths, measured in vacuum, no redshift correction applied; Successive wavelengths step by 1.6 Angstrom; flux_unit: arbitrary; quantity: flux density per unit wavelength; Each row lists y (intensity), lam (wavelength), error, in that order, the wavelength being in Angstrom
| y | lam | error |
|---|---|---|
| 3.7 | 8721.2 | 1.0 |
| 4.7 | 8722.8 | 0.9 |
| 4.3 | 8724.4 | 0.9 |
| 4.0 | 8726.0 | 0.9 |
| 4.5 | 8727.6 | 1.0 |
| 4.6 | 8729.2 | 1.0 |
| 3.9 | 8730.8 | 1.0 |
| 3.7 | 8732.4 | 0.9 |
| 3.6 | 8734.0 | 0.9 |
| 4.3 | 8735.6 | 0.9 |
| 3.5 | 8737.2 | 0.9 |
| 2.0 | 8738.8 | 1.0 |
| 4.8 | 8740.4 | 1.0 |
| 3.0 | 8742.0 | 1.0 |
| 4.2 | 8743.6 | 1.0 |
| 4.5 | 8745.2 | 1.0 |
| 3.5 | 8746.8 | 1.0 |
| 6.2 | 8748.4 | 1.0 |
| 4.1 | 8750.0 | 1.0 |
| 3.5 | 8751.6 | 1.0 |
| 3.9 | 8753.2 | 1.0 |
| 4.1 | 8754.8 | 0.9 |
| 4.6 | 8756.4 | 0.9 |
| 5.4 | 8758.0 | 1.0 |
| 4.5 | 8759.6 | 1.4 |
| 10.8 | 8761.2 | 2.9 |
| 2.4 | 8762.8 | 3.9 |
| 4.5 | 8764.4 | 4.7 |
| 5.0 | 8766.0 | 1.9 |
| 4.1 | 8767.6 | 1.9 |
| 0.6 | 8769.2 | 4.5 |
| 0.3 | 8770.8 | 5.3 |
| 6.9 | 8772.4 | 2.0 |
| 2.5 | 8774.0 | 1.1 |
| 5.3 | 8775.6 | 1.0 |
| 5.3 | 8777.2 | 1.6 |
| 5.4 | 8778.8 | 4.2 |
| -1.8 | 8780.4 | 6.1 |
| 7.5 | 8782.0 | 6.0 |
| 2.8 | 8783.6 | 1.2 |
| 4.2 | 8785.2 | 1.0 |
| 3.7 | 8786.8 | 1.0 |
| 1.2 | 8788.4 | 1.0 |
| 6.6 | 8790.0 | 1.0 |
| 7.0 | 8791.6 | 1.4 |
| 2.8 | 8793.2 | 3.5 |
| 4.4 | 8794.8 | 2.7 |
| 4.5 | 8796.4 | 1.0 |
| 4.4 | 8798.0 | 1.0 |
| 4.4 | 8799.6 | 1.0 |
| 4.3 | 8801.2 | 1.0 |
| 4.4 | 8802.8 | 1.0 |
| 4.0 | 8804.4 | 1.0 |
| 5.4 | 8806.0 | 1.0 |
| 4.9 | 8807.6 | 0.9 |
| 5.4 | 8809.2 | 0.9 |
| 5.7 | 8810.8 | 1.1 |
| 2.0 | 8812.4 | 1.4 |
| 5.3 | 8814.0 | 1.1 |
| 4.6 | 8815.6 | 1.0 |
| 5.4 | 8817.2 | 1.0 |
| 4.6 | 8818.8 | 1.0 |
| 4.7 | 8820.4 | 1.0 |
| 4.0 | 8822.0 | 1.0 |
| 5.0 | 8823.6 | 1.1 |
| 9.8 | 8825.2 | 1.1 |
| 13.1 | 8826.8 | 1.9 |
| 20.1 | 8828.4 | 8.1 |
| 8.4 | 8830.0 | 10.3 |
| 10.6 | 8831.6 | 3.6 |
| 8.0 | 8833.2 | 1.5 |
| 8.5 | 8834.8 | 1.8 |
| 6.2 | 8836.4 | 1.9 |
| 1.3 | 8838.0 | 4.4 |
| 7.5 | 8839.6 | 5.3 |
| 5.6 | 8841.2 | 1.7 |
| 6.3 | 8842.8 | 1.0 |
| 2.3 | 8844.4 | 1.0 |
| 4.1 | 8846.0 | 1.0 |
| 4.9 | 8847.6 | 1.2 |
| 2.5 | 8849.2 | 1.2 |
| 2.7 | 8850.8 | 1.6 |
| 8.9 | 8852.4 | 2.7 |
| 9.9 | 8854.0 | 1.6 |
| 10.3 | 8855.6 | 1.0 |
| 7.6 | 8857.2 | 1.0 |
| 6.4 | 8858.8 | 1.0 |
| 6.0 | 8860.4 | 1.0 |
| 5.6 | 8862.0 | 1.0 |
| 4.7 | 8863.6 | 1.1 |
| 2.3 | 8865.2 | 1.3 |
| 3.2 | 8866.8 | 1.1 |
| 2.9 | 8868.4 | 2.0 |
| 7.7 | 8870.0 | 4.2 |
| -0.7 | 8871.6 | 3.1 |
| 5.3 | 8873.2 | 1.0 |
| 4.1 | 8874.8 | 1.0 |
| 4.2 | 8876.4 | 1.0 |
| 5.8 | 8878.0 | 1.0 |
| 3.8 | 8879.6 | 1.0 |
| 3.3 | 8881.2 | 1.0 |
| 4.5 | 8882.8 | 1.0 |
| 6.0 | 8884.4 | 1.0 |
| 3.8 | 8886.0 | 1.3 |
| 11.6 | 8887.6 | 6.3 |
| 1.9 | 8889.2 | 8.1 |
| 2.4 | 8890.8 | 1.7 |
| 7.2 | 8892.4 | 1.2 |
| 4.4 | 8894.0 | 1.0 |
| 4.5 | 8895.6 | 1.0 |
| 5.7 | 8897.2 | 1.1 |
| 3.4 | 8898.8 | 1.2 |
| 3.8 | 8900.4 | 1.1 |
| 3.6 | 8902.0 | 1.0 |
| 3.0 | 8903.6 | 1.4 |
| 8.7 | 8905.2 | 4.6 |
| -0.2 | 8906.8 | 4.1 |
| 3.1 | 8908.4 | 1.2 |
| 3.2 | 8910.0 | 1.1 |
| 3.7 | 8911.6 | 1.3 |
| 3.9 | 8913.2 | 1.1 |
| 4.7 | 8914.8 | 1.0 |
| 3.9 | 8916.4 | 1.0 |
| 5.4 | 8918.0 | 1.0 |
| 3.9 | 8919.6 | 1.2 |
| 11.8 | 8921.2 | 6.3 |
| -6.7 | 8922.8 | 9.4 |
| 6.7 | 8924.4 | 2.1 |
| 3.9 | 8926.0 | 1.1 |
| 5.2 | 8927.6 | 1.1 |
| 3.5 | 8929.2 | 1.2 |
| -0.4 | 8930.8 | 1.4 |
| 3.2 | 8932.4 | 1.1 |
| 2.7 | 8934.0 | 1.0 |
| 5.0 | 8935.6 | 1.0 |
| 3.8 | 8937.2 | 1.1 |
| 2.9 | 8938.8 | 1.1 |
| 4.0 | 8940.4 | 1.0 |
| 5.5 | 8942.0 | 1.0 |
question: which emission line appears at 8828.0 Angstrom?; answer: H-alpha 6563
